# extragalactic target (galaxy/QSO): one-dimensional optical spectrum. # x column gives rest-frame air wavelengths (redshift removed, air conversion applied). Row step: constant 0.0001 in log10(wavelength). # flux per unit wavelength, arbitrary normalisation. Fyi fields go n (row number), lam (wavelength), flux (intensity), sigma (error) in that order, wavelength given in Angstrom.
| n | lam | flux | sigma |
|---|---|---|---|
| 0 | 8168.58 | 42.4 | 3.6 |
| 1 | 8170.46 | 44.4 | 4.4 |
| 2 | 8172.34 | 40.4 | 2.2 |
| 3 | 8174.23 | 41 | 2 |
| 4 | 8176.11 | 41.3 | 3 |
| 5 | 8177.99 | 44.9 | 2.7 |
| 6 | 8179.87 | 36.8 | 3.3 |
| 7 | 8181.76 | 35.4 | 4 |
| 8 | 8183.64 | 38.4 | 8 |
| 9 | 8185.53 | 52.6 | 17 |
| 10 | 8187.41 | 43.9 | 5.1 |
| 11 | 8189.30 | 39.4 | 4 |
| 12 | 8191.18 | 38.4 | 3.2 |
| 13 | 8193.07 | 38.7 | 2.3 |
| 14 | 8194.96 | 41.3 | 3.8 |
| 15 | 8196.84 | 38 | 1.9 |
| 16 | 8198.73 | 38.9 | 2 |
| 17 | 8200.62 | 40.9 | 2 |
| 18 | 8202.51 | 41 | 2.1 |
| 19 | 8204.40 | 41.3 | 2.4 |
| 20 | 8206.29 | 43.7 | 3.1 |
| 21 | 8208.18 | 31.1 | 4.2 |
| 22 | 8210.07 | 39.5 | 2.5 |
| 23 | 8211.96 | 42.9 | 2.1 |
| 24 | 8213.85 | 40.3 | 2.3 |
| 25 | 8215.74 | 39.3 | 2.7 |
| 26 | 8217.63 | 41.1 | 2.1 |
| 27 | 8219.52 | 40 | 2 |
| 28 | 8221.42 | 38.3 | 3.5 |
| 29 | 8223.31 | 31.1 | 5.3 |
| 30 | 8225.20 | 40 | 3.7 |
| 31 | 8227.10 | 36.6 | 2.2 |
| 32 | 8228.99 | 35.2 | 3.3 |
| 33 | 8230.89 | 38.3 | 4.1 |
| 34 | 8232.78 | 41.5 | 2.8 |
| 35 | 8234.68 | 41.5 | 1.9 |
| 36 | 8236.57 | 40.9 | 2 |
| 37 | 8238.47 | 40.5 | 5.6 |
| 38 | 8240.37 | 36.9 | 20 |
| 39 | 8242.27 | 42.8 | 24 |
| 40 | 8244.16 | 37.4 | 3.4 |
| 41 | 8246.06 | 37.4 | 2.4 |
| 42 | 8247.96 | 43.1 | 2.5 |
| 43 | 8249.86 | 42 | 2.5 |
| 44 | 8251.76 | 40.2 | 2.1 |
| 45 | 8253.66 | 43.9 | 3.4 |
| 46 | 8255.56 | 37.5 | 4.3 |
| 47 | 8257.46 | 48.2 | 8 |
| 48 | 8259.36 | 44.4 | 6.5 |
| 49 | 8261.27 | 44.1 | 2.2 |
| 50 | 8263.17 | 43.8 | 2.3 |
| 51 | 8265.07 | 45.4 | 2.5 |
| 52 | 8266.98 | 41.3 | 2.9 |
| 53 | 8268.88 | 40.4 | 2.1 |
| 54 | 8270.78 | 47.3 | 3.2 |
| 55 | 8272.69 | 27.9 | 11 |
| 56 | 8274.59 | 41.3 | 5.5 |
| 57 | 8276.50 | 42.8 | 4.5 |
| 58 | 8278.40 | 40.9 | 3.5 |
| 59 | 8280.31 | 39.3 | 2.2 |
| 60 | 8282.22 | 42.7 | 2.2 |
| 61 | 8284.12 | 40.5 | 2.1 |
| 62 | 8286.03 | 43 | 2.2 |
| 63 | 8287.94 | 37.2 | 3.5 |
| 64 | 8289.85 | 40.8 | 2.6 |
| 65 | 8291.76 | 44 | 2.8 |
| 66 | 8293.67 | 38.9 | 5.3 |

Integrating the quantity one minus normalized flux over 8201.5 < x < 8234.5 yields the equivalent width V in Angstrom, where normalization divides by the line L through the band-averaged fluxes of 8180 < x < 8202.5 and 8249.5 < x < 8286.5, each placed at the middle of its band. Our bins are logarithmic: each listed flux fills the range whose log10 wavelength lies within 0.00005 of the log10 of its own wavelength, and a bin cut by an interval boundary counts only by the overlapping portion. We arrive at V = 1.6 Angstrom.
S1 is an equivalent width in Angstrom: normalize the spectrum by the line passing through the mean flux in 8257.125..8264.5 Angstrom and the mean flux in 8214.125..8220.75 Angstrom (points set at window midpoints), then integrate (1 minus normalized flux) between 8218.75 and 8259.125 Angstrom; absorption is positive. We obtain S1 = 2.6 Angstrom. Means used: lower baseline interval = 40.1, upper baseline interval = 44.9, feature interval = 39.8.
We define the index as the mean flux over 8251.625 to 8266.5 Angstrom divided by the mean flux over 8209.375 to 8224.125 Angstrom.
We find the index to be 1.1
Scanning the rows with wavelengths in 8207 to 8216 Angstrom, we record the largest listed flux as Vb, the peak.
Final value 42.9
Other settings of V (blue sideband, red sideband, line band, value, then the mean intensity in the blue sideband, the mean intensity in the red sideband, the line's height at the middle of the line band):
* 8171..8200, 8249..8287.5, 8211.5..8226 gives 0.8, 40.7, 41.8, 41.1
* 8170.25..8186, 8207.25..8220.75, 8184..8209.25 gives -0.3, 41.2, 39.2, 40.2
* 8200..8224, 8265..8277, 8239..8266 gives -1.2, 39.3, 40.5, 40.1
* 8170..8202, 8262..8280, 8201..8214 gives 0.3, 40.8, 41.2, 40.9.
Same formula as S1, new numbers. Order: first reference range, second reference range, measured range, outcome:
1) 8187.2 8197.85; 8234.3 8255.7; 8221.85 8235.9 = 0.83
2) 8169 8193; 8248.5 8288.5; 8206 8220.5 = 0.67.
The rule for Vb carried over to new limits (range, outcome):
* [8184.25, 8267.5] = 52.6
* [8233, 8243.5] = 42.8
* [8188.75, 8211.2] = 43.7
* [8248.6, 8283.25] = 48.2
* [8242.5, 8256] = 43.9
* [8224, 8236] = 41.5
